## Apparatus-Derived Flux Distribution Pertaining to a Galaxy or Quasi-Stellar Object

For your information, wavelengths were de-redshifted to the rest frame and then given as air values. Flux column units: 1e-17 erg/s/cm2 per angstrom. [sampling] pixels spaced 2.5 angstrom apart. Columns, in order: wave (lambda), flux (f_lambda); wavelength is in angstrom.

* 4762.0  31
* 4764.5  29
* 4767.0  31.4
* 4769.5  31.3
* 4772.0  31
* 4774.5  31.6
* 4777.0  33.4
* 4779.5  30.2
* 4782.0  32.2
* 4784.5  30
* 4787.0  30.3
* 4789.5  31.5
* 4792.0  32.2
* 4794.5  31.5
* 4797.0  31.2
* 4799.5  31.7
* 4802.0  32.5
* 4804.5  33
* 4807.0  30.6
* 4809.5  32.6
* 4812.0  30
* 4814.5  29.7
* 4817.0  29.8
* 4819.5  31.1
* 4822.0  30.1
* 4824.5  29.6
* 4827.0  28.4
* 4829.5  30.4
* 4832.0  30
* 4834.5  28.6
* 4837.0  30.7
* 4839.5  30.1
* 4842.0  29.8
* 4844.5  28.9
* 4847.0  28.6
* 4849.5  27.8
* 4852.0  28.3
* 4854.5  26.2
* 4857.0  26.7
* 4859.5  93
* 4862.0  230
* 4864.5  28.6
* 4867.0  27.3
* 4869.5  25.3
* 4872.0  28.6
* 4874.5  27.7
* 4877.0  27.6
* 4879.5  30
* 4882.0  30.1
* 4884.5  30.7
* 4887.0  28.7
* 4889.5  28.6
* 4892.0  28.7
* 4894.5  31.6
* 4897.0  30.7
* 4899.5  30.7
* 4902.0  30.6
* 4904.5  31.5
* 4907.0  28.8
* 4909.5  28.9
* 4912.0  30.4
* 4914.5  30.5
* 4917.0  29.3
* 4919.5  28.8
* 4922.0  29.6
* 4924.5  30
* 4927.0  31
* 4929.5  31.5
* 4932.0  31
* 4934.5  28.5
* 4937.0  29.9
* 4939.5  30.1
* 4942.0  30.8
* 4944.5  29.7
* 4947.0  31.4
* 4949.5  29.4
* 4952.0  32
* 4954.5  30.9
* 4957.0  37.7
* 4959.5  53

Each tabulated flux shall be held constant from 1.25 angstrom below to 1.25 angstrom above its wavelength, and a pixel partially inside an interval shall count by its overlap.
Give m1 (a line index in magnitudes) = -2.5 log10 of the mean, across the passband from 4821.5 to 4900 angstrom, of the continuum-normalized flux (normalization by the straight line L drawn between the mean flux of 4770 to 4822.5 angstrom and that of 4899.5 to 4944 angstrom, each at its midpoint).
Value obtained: -0.22 mag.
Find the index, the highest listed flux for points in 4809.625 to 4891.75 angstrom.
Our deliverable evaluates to 230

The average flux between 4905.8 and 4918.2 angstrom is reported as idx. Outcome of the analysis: 29.6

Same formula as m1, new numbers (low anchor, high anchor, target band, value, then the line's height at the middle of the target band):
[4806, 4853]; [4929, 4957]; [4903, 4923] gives 0.03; 30.5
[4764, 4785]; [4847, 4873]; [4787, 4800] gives 0.15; 36.1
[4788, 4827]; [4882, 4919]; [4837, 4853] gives 0.06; 30.6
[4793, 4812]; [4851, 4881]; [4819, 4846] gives 0.33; 40.4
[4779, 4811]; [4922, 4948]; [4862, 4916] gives -0.11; 30.7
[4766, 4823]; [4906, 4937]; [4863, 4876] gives -0.03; 30.4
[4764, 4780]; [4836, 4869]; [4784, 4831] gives 0.24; 38.9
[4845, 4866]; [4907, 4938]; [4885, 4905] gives 0.36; 42.1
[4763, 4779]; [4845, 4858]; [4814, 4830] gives -0.03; 28.9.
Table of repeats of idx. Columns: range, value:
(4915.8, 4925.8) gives 29.4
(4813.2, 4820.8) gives 30.2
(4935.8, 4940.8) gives 30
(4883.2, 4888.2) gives 29.7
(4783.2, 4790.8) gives 30.6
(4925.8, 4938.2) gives 30.4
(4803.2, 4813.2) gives 31.6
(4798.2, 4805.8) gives 32.4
